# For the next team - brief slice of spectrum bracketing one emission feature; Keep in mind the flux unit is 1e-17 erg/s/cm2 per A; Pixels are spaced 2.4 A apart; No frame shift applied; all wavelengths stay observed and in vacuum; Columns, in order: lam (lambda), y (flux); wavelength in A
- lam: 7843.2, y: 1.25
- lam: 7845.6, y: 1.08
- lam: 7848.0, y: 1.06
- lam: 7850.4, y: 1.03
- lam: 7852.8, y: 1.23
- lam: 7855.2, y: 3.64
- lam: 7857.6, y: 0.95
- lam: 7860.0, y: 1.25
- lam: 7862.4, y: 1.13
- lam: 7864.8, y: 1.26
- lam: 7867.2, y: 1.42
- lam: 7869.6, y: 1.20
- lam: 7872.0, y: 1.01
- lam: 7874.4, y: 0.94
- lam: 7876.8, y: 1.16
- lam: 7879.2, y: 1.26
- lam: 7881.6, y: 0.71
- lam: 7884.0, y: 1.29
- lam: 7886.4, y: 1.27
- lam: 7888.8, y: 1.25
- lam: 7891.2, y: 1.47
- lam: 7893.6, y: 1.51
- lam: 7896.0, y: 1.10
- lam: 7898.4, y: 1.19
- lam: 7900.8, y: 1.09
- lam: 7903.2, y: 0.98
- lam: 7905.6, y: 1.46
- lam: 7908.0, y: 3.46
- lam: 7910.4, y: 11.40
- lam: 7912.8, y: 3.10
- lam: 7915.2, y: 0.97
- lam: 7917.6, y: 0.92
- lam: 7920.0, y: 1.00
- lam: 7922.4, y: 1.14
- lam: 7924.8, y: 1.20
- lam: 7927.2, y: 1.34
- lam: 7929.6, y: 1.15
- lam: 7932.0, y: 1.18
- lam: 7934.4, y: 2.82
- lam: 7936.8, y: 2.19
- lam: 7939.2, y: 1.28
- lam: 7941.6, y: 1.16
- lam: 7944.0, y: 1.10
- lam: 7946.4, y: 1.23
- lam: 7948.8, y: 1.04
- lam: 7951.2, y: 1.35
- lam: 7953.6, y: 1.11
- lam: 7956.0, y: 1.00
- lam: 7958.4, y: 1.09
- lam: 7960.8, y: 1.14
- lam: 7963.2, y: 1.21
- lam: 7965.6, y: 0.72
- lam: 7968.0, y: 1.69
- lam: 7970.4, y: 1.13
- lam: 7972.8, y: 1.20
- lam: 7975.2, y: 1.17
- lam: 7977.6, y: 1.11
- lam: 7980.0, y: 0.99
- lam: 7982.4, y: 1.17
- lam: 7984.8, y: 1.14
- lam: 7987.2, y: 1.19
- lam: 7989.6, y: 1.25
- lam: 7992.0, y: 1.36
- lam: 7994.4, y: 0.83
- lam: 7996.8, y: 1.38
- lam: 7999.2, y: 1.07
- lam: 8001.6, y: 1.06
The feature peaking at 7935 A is [N II] 6583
